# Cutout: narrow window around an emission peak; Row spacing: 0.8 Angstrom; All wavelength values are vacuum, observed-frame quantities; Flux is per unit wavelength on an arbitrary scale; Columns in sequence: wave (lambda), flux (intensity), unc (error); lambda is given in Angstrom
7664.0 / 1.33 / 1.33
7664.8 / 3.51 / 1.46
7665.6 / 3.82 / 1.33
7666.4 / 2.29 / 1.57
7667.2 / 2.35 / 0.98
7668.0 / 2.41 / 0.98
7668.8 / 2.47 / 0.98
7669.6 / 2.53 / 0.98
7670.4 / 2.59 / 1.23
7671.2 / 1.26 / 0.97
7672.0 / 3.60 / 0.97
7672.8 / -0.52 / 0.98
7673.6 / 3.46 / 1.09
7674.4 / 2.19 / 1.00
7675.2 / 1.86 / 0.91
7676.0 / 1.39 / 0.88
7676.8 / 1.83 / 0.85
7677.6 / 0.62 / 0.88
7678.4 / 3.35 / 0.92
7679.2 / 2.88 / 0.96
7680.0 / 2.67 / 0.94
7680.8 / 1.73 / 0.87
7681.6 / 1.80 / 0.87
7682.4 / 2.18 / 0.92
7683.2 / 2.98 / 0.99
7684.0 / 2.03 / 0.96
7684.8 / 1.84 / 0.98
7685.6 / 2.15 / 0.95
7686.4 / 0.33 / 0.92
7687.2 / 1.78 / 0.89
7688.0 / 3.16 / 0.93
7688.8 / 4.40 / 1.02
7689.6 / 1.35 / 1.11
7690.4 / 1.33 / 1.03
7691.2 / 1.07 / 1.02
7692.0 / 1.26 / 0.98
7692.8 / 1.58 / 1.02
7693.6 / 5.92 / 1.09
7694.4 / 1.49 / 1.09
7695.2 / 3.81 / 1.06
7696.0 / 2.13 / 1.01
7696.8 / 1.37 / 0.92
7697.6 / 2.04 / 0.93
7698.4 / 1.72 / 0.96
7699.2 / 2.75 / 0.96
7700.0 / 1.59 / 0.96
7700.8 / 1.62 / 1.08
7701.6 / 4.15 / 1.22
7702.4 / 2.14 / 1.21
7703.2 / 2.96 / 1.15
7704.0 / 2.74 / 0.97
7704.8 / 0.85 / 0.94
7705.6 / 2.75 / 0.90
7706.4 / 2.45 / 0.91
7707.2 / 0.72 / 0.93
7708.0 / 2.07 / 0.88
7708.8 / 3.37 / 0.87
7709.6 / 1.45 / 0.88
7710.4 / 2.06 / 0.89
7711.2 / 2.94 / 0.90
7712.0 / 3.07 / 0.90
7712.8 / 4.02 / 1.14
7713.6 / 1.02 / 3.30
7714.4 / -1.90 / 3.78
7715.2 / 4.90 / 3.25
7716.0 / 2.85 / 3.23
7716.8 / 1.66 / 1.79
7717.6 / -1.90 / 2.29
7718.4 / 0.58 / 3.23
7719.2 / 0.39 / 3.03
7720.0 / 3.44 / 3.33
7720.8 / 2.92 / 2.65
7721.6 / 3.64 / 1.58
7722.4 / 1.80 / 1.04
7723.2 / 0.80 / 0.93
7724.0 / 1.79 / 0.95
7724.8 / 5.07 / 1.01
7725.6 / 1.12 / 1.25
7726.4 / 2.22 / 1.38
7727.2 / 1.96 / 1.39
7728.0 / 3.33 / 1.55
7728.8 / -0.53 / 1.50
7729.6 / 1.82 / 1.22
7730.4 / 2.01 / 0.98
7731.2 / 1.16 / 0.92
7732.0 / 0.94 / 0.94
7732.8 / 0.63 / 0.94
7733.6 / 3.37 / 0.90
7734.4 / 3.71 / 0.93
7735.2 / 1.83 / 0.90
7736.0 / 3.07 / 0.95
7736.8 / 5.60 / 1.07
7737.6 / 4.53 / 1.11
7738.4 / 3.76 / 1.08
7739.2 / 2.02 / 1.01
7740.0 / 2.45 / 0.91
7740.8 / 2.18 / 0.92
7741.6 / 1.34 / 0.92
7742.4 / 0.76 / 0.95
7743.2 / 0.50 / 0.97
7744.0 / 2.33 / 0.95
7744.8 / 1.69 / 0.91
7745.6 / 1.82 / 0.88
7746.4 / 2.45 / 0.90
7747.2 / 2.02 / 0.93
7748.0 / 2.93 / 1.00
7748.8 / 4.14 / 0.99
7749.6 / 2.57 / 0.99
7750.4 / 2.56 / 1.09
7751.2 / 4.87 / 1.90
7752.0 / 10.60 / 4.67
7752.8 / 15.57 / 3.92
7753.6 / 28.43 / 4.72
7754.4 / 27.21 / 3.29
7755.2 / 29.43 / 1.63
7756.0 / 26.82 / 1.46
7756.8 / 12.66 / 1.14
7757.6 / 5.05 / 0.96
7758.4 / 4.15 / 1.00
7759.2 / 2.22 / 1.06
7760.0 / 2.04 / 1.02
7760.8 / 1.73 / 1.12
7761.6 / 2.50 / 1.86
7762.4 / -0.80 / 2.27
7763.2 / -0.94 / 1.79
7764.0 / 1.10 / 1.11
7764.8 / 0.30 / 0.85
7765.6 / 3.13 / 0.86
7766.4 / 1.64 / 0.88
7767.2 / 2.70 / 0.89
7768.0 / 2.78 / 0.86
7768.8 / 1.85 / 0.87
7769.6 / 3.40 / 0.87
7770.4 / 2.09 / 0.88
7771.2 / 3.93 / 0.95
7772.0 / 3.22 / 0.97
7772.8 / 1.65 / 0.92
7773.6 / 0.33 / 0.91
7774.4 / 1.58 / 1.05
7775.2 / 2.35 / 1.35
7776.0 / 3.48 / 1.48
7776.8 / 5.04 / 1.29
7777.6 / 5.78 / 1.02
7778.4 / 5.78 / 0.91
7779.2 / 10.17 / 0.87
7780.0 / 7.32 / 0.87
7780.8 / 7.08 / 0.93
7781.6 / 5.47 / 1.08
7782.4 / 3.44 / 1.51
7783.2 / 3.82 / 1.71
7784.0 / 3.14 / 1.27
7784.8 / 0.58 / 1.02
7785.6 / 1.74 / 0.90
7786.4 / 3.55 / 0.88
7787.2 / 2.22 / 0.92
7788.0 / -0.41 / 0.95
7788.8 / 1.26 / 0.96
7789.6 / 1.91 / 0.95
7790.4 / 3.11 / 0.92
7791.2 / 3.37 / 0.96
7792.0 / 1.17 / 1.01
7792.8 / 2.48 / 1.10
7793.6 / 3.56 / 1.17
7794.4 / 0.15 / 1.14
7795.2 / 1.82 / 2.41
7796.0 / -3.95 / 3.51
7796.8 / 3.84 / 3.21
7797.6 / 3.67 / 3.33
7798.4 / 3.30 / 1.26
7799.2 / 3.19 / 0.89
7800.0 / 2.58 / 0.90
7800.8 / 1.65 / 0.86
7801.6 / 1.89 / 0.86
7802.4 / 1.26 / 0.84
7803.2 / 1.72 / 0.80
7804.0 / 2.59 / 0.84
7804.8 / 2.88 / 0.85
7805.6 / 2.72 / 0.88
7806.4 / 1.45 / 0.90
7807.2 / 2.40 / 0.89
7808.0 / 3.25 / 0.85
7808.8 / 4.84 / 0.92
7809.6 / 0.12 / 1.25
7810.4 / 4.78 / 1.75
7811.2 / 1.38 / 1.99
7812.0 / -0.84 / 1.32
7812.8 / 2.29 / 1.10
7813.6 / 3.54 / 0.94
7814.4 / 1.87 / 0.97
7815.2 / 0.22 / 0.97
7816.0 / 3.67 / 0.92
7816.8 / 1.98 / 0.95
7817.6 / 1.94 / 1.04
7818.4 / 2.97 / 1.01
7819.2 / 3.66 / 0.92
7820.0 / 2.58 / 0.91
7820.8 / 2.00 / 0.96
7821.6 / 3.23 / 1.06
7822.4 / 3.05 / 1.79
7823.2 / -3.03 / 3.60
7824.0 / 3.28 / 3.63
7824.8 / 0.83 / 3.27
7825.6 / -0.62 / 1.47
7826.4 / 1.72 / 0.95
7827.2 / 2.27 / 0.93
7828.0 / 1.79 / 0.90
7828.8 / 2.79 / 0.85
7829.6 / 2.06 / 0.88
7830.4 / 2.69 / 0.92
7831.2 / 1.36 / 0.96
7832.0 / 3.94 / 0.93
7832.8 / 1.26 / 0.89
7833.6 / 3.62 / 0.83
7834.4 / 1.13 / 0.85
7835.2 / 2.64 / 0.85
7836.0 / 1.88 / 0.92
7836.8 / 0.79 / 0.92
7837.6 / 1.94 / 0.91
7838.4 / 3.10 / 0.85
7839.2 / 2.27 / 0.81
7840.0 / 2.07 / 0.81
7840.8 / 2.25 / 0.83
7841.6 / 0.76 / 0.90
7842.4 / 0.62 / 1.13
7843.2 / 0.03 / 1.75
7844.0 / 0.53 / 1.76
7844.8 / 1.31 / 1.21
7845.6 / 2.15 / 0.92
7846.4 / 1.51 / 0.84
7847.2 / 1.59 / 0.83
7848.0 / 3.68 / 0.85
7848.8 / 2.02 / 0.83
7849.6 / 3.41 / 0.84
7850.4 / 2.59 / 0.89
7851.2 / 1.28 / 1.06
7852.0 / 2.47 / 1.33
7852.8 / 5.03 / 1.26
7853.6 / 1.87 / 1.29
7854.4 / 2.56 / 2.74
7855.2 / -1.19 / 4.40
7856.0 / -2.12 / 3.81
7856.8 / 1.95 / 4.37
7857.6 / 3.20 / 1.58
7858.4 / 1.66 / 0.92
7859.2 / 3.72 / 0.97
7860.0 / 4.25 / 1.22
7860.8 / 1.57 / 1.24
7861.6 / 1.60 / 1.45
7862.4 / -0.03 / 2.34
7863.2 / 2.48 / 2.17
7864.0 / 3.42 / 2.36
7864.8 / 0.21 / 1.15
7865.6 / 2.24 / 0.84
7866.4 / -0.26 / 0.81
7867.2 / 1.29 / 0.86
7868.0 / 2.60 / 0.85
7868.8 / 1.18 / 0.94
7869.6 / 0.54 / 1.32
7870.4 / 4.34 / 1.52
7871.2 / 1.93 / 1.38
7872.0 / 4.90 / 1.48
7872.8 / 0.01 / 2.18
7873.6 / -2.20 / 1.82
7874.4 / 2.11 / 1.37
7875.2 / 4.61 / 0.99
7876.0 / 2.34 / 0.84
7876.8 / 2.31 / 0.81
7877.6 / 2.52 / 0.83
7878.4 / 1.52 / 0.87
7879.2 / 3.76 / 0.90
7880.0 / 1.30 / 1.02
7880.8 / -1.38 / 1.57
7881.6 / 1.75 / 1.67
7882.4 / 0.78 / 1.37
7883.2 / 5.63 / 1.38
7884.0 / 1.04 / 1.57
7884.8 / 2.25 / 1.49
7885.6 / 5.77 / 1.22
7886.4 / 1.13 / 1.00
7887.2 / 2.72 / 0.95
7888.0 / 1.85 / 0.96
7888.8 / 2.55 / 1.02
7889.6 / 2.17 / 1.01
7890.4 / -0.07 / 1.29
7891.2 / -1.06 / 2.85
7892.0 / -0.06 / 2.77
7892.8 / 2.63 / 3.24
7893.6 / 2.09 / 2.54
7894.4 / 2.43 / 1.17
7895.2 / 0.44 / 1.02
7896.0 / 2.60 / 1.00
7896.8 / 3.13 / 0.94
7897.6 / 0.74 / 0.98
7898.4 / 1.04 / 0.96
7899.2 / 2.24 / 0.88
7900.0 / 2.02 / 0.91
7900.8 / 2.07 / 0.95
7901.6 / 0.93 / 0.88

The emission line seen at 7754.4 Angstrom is H-alpha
